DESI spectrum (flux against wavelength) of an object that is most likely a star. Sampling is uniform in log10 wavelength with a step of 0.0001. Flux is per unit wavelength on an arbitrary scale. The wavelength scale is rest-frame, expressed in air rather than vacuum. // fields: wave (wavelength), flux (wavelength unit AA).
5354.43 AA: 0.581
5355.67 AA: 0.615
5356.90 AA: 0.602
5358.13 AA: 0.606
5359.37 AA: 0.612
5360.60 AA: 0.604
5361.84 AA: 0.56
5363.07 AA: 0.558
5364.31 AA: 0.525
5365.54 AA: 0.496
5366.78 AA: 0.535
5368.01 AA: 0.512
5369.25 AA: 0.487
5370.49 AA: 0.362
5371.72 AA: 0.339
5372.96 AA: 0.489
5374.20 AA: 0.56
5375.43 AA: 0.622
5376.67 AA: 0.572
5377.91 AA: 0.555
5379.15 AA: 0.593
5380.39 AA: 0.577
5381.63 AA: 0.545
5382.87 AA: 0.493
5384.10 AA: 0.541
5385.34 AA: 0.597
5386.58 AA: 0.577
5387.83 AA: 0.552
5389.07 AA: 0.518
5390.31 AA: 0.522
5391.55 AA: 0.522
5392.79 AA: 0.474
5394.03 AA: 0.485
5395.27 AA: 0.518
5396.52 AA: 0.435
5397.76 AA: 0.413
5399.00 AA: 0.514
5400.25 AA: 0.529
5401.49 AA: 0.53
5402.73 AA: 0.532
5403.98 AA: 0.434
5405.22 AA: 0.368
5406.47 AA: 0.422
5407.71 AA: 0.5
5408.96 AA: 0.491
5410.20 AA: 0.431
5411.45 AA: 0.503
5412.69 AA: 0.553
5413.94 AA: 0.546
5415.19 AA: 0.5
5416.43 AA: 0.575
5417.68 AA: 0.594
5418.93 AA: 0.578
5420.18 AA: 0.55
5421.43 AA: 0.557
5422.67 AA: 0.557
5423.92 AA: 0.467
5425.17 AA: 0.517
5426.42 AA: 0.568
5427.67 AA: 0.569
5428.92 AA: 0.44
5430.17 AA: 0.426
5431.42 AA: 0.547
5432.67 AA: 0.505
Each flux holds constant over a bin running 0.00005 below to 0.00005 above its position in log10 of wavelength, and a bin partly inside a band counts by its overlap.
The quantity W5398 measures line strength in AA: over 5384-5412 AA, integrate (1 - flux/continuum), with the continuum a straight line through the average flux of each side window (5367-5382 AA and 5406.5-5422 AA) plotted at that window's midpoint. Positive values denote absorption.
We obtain 1.5 AA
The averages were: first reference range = 0.518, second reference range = 0.527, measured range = 0.495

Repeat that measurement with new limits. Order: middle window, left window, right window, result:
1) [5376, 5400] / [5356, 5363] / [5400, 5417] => 0.4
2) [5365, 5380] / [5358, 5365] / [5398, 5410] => 1.0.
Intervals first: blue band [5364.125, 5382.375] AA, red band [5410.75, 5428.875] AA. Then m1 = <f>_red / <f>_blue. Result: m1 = 1.0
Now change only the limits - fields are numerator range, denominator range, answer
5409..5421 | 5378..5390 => 0.97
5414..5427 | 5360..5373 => 1.10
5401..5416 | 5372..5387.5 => 0.87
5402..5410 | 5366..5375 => 0.97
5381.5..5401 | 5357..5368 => 0.92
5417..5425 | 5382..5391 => 1.01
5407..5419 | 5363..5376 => 1.06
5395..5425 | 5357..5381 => 0.94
